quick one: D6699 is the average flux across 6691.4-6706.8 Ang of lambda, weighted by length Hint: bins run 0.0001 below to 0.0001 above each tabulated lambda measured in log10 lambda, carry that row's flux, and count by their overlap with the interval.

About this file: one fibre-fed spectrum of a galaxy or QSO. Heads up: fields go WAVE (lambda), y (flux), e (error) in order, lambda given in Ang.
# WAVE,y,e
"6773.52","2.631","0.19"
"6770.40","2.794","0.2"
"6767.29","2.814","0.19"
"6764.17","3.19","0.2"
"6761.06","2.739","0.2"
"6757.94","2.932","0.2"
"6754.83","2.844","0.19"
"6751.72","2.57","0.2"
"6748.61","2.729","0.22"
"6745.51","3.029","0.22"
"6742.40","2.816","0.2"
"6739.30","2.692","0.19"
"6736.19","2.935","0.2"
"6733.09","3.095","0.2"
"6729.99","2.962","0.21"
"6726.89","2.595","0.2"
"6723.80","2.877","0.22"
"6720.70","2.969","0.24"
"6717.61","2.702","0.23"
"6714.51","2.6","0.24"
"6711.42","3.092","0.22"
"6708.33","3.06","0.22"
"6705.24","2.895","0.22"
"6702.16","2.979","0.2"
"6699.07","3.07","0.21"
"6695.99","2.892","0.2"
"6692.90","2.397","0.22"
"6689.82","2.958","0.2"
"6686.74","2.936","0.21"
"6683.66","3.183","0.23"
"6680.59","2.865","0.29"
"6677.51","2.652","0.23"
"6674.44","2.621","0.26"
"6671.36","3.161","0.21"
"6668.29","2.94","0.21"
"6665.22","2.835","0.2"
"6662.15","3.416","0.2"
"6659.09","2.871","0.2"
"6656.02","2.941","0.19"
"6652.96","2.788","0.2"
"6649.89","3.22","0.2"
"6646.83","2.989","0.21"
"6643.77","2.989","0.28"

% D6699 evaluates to 2.85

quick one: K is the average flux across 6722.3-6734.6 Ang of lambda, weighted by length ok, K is 2.88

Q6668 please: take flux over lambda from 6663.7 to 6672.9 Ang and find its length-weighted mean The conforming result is 2.98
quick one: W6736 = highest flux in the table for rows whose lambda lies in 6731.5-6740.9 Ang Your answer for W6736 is 3.095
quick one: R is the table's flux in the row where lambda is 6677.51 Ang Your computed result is 2.652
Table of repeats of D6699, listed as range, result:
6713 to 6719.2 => 2.65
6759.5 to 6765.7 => 2.96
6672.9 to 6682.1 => 2.71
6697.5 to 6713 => 3.02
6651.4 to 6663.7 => 3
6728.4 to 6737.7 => 3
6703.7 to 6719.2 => 2.87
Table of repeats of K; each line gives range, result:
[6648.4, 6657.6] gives 2.98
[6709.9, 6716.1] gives 2.84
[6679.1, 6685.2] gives 3.03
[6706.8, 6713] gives 3.07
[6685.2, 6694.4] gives 2.77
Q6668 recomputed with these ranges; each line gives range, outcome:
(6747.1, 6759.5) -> 2.77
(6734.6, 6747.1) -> 2.87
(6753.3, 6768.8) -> 2.9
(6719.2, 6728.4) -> 2.81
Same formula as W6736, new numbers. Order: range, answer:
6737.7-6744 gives 2.816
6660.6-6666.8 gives 3.416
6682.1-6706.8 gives 3.183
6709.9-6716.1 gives 3.092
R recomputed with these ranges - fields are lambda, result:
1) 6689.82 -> 2.958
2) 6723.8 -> 2.877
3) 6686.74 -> 2.936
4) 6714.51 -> 2.6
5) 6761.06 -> 2.739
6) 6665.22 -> 2.835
